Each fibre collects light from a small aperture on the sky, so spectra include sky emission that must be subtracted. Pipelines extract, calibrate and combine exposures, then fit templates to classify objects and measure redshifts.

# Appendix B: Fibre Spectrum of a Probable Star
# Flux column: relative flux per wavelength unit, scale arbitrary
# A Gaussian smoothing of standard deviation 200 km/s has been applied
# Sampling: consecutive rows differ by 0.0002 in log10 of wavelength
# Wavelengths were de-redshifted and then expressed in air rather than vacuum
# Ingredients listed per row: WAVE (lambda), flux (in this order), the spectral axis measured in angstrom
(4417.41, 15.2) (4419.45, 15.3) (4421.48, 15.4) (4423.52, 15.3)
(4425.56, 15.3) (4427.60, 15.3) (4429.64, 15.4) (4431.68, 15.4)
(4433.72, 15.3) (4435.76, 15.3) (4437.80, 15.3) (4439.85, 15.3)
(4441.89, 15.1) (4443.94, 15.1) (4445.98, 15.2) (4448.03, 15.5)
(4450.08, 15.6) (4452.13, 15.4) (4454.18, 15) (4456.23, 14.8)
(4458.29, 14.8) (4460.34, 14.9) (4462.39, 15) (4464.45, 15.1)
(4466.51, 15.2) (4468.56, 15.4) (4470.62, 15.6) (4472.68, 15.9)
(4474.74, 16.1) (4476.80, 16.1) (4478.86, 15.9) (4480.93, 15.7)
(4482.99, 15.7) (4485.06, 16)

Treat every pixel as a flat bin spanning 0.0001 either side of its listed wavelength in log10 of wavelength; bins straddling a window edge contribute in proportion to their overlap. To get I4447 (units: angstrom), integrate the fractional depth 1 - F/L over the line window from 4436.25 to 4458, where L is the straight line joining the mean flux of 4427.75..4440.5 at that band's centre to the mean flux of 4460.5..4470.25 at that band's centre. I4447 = 0.1 angstrom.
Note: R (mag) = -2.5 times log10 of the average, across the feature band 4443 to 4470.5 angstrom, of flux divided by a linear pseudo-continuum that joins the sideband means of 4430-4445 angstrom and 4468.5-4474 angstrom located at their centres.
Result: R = 0.02 mag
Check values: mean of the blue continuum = 15.3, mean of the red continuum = 15.7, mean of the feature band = 15.2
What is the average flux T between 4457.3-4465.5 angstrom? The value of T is 15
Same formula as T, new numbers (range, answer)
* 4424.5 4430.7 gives 15.3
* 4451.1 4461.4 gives 15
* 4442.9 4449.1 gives 15.3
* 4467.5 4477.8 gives 15.8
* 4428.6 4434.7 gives 15.4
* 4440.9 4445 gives 15.1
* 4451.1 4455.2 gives 15.2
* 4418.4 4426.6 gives 15.3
